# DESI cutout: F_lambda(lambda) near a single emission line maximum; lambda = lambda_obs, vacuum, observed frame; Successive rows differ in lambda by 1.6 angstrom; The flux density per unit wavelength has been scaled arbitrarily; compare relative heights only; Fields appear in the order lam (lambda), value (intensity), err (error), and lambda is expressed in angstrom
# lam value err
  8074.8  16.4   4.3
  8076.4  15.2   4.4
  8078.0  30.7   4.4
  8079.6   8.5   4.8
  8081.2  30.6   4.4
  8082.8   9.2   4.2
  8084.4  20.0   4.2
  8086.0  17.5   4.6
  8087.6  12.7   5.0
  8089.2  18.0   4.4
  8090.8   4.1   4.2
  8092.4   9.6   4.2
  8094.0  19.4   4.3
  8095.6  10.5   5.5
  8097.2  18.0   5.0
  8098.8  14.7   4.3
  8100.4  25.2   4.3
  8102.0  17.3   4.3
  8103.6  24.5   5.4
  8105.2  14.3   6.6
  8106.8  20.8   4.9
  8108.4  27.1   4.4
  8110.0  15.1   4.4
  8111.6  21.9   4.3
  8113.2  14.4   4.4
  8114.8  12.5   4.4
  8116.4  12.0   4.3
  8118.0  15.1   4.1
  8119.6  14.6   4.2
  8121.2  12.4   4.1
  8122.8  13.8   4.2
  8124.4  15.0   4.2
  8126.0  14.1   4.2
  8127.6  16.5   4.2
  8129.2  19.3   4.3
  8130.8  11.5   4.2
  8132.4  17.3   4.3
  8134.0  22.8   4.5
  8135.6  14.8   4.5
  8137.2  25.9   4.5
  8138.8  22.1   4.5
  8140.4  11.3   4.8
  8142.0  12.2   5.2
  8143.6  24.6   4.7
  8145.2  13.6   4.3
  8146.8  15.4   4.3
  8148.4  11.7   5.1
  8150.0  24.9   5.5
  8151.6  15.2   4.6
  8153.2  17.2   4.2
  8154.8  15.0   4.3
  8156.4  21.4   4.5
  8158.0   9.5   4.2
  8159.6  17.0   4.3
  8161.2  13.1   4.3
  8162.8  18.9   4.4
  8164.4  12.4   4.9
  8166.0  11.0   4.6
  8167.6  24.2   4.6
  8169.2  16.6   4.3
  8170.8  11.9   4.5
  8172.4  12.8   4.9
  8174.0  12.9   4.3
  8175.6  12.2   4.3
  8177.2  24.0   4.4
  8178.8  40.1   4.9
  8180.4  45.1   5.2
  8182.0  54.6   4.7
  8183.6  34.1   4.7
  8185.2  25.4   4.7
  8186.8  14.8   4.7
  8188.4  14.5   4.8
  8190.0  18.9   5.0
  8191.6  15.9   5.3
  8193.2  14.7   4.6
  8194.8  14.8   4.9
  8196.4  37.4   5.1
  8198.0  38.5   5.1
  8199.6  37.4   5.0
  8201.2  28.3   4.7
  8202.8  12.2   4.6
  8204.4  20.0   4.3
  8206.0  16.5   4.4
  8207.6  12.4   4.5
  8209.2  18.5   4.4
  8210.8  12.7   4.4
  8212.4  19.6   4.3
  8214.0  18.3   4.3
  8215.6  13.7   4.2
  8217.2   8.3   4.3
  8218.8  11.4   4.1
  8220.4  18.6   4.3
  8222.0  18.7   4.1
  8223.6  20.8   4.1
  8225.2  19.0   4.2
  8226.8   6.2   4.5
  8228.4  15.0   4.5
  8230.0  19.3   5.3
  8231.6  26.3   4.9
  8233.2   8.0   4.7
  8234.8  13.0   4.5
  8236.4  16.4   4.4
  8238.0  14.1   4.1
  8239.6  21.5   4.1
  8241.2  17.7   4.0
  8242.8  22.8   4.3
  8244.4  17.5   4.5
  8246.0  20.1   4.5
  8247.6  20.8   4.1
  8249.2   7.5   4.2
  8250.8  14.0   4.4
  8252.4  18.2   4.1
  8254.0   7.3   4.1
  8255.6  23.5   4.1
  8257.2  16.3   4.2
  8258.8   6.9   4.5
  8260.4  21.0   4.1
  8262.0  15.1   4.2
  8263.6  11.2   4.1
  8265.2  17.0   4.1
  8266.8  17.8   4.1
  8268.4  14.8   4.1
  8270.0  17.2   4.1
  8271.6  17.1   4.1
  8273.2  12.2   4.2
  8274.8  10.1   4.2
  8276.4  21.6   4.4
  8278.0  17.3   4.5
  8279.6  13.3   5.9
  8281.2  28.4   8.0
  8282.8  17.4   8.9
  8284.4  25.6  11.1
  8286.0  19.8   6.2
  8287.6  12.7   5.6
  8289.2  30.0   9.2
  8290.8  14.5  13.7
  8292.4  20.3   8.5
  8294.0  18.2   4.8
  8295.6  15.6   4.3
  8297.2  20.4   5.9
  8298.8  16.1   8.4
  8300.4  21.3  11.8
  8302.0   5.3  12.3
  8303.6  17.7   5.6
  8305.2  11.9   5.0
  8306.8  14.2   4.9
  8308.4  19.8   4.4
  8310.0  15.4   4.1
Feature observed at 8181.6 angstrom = [S II]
